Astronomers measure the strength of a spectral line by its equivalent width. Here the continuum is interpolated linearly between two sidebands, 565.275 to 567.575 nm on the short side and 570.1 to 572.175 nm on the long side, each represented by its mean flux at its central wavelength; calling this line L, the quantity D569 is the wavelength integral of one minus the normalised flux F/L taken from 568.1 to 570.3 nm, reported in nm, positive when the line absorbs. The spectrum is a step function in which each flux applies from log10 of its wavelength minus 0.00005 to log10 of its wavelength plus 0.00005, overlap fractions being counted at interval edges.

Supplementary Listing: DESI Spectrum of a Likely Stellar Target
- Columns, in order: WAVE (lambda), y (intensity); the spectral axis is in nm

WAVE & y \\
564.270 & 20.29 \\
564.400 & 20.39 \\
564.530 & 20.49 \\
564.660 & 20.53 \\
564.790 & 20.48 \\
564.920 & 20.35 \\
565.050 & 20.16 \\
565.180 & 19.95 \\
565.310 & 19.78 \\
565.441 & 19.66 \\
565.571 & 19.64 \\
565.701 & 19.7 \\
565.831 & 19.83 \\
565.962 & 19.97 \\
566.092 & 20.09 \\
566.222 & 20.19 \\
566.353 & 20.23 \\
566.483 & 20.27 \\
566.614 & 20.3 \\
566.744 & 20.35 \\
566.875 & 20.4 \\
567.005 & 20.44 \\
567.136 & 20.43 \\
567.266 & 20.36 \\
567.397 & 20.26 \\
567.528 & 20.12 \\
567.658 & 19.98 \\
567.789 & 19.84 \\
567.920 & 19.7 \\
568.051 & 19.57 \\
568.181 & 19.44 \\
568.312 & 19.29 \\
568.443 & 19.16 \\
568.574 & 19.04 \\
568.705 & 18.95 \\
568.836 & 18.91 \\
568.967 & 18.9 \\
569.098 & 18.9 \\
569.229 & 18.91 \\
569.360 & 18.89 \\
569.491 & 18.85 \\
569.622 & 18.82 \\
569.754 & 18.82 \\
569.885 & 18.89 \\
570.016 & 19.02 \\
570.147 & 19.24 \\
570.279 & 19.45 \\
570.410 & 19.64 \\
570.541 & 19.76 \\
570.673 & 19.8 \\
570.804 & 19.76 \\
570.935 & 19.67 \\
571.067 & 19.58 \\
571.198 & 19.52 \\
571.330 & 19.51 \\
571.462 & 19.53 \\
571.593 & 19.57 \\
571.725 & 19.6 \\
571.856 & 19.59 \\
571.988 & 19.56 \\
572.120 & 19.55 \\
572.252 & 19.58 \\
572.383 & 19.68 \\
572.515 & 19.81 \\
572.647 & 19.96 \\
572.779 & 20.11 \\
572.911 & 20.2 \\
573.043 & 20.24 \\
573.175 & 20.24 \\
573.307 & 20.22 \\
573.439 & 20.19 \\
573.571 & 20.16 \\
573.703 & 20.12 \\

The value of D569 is 0.09 nm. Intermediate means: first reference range 20.1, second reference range 19.6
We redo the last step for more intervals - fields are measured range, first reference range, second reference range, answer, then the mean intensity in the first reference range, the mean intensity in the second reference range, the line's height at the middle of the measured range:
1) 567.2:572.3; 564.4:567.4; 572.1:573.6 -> 0.17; 20.2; 20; 20.1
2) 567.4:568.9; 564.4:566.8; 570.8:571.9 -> 0.03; 20.1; 19.6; 19.9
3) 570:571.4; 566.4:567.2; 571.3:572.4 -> 0.01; 20.4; 19.6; 19.8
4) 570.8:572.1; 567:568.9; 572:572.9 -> 0.01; 19.7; 19.8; 19.8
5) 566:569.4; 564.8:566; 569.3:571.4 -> -0.02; 19.9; 19.3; 19.6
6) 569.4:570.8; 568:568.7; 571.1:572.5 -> 0.01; 19.3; 19.6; 19.4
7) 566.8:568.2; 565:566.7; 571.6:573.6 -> -0.01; 20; 19.9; 20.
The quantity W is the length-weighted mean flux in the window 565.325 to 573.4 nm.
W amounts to 19.7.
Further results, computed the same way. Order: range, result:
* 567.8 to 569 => 19.3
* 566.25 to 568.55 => 20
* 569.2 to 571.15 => 19.3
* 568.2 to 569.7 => 19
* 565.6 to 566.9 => 20.1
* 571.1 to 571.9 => 19.6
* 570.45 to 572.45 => 19.6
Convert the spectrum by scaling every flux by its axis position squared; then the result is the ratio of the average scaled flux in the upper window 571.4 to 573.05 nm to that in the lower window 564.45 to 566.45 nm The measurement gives 1.01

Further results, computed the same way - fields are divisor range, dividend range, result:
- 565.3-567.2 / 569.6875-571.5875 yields 0.98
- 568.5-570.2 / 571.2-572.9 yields 1.05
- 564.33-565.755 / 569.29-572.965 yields 0.99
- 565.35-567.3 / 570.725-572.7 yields 0.99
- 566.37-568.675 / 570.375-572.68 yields 1.00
